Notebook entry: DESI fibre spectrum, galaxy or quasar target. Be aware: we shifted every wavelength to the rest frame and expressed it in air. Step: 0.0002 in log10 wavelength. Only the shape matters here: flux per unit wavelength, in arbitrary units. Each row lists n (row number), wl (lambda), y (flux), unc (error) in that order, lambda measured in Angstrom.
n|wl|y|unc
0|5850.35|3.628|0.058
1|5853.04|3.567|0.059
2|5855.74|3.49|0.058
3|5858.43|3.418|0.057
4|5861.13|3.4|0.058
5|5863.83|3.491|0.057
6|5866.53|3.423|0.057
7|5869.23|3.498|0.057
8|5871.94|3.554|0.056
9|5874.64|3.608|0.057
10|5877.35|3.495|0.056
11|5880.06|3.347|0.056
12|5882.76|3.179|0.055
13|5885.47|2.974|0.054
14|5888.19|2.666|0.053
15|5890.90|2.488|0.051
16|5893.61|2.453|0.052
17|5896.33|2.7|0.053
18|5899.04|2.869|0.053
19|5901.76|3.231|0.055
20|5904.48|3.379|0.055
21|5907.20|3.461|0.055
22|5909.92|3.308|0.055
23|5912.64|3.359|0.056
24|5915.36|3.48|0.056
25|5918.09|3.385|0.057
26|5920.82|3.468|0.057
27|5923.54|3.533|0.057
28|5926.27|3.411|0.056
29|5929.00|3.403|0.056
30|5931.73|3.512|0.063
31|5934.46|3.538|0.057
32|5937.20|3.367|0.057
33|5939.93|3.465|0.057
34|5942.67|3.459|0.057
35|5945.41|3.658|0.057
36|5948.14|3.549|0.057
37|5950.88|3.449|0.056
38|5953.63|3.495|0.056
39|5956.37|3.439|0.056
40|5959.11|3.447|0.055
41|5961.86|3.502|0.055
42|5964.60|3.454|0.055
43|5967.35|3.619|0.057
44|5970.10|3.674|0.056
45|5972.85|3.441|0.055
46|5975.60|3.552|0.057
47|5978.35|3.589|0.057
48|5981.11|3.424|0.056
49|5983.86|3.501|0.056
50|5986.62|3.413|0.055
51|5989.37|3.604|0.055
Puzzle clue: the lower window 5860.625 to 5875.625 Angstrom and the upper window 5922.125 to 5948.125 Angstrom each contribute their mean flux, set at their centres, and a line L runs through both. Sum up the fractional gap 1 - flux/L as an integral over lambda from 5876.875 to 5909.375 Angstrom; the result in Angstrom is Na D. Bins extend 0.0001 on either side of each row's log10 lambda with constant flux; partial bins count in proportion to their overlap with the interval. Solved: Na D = 4.46 Angstrom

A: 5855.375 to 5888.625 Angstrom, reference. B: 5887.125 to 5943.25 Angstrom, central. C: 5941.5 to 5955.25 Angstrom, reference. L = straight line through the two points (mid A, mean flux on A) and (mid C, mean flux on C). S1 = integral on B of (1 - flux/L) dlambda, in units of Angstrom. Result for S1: 3.6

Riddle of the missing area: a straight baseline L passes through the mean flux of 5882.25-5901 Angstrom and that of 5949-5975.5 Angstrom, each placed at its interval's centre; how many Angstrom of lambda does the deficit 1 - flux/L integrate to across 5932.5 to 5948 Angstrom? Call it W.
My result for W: -1.1 Angstrom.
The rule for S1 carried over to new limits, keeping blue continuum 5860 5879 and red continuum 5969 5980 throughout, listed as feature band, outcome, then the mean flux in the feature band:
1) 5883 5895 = 2.77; 2.69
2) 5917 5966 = 0.86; 3.47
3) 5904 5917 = 0.44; 3.4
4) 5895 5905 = 1.41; 3.02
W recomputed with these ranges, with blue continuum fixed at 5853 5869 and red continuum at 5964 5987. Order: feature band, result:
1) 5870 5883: 0.0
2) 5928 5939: 0.1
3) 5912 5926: 0.2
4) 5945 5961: 0.1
